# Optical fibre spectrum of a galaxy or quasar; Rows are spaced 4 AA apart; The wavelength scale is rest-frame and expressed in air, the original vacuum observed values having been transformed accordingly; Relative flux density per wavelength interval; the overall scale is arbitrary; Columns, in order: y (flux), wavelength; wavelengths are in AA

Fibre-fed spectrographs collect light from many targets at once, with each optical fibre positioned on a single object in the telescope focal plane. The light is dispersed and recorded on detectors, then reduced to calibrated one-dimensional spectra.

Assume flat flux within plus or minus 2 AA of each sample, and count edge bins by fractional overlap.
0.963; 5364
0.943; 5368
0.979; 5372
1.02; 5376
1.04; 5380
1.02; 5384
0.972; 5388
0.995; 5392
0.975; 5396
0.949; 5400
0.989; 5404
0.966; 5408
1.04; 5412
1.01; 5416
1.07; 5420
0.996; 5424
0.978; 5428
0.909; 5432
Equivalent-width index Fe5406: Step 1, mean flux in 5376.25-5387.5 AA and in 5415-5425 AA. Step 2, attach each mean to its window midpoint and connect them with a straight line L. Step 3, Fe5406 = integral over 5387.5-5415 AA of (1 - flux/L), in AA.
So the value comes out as 1.07 AA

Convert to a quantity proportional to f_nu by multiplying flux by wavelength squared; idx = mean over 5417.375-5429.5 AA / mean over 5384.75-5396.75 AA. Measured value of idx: 1.04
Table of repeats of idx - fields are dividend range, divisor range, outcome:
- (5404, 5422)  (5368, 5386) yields 1.02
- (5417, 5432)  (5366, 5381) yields 1.03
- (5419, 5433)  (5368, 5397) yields 1.01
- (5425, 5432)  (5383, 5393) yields 0.98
